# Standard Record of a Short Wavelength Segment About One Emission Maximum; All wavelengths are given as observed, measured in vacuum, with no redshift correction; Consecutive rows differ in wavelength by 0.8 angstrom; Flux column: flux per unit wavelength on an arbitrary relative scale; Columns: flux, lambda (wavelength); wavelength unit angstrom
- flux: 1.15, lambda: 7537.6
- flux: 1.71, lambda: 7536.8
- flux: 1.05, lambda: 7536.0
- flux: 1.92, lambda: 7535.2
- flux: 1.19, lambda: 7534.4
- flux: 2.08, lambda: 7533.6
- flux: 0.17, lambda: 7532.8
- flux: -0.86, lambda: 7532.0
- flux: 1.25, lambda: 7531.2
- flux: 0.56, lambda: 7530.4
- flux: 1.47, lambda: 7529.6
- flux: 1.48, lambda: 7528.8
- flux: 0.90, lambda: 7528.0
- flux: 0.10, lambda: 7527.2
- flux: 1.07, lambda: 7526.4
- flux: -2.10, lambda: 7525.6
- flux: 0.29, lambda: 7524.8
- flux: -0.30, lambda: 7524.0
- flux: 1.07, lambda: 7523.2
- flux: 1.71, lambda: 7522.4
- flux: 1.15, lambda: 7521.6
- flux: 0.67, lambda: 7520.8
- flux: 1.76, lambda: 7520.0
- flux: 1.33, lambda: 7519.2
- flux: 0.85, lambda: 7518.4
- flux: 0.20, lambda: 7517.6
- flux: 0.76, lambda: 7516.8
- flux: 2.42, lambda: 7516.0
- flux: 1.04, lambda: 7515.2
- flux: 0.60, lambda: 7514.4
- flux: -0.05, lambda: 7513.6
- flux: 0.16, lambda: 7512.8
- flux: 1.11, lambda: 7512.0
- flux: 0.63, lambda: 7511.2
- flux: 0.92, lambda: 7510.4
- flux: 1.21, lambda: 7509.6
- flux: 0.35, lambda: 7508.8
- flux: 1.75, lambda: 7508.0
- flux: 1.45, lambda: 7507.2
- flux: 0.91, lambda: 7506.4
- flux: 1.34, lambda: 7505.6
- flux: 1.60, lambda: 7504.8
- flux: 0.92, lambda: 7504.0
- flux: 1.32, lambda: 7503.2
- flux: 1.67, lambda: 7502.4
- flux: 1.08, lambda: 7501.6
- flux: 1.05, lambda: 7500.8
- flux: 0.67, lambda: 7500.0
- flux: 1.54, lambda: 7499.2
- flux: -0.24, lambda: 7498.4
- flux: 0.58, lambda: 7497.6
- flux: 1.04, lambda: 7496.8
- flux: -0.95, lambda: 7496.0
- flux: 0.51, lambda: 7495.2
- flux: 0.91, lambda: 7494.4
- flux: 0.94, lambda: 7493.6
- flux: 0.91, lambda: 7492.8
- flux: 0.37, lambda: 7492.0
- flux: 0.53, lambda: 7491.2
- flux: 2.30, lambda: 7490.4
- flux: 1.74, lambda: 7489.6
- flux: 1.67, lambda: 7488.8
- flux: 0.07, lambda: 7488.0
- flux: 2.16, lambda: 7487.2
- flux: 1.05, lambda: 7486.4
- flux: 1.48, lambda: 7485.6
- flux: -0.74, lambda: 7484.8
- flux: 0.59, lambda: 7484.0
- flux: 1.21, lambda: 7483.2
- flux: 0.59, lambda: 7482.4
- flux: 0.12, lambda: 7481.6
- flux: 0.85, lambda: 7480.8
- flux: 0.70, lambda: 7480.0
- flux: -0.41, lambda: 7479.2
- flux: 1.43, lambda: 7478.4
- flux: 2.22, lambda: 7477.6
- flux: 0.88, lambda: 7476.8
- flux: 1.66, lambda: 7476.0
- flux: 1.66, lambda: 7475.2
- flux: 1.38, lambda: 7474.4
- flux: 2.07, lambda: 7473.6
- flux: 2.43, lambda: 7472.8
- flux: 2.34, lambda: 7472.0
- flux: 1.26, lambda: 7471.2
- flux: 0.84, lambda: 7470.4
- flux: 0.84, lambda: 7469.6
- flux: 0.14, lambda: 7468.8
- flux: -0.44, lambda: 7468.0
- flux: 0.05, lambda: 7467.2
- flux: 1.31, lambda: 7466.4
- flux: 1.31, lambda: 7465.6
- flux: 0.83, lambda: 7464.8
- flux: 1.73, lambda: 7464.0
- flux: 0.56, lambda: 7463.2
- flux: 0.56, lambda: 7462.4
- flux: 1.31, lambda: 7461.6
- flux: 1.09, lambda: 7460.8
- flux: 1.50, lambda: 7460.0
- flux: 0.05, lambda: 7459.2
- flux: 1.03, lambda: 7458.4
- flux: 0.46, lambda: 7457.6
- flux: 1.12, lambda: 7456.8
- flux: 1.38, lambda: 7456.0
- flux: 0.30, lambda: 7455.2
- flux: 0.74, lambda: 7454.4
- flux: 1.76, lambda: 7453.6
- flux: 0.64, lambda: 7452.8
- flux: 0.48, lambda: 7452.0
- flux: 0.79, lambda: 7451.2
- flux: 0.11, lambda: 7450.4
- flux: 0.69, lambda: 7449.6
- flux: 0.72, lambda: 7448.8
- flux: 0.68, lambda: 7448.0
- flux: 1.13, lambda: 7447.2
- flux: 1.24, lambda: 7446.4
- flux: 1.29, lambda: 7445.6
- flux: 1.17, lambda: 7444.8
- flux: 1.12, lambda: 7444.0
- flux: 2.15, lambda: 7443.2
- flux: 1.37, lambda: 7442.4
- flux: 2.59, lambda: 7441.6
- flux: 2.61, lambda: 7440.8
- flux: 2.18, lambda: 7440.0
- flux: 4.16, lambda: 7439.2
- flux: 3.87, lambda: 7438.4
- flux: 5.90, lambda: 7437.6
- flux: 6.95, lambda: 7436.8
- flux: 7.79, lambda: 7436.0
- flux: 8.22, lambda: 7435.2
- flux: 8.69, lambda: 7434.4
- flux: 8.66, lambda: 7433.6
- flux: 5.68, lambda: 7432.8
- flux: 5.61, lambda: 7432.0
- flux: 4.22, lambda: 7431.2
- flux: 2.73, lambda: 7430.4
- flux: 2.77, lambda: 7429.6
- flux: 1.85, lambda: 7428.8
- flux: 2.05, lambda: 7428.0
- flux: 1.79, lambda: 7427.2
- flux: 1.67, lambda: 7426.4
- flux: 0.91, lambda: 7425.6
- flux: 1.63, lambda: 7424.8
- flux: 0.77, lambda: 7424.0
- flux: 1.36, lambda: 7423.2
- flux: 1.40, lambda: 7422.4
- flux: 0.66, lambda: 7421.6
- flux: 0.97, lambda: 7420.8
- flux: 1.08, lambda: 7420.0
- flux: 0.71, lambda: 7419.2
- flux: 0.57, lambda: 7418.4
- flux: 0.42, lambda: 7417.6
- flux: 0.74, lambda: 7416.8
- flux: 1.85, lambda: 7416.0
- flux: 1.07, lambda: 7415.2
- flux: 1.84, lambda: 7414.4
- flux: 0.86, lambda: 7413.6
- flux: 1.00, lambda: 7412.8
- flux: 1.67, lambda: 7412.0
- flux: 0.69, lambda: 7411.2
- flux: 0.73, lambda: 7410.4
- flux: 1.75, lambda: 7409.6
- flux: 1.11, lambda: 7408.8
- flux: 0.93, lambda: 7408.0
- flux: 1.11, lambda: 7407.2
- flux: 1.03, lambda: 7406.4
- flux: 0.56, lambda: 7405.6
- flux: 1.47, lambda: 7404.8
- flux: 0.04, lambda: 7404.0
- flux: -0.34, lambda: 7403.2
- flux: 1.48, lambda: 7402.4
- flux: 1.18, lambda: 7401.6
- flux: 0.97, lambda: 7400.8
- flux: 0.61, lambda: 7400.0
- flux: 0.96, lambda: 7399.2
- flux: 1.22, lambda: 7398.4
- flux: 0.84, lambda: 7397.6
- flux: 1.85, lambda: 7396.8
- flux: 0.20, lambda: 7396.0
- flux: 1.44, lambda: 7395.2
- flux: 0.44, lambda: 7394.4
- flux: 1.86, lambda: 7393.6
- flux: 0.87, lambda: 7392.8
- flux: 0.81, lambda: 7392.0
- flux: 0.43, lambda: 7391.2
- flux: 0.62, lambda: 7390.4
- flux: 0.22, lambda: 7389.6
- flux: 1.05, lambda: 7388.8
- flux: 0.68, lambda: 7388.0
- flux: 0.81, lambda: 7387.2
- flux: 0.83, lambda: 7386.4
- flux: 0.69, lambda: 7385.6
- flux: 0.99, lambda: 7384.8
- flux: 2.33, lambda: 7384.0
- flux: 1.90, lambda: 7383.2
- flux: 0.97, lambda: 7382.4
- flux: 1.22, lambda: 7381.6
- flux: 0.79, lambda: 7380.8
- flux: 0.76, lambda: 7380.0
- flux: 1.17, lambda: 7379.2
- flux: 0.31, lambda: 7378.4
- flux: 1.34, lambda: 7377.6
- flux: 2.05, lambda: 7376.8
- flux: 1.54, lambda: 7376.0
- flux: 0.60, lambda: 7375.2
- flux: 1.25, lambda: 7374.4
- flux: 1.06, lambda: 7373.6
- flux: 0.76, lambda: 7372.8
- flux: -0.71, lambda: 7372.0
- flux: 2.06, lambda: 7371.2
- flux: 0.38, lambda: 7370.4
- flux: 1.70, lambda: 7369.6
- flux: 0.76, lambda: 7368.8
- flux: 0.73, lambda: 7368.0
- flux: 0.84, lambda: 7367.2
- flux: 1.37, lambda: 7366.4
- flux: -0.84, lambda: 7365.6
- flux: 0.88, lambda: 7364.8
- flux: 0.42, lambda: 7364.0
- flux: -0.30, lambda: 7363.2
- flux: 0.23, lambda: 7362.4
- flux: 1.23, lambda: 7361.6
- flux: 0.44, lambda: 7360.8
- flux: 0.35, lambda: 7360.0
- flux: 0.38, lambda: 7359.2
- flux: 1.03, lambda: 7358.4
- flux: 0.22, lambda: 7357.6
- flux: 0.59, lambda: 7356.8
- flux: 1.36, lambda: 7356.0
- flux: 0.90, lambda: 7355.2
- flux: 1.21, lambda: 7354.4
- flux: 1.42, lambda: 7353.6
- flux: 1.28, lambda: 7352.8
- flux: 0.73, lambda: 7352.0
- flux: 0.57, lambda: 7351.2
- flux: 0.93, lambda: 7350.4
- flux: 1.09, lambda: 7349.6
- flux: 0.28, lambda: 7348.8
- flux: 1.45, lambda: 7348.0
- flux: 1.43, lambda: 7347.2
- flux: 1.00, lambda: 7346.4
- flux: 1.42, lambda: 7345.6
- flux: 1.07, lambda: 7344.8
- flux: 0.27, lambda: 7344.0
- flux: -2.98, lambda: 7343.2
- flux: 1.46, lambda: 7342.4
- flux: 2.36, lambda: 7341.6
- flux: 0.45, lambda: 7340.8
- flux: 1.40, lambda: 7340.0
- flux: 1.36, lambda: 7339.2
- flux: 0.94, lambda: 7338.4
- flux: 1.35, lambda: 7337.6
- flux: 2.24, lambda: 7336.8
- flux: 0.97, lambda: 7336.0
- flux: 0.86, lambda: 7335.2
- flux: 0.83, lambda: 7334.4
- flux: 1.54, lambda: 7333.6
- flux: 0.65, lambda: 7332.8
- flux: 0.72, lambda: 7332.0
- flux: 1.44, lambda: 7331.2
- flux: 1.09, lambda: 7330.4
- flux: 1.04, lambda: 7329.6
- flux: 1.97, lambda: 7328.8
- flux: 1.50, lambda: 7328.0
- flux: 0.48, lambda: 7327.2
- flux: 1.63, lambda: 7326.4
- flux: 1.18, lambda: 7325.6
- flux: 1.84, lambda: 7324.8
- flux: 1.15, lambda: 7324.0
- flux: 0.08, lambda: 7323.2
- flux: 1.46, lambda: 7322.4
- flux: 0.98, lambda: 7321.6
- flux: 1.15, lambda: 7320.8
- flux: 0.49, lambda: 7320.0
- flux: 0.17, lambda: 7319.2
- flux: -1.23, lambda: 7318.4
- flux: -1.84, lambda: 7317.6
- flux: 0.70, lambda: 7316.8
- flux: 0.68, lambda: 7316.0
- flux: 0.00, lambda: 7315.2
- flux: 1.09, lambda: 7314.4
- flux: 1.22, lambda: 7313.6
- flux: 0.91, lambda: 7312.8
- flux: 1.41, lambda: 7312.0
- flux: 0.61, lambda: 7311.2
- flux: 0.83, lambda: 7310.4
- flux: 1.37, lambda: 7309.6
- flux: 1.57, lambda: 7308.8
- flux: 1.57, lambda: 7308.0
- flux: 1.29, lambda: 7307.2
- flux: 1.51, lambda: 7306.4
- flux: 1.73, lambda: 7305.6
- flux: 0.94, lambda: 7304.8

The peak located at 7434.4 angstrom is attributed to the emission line H-gamma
